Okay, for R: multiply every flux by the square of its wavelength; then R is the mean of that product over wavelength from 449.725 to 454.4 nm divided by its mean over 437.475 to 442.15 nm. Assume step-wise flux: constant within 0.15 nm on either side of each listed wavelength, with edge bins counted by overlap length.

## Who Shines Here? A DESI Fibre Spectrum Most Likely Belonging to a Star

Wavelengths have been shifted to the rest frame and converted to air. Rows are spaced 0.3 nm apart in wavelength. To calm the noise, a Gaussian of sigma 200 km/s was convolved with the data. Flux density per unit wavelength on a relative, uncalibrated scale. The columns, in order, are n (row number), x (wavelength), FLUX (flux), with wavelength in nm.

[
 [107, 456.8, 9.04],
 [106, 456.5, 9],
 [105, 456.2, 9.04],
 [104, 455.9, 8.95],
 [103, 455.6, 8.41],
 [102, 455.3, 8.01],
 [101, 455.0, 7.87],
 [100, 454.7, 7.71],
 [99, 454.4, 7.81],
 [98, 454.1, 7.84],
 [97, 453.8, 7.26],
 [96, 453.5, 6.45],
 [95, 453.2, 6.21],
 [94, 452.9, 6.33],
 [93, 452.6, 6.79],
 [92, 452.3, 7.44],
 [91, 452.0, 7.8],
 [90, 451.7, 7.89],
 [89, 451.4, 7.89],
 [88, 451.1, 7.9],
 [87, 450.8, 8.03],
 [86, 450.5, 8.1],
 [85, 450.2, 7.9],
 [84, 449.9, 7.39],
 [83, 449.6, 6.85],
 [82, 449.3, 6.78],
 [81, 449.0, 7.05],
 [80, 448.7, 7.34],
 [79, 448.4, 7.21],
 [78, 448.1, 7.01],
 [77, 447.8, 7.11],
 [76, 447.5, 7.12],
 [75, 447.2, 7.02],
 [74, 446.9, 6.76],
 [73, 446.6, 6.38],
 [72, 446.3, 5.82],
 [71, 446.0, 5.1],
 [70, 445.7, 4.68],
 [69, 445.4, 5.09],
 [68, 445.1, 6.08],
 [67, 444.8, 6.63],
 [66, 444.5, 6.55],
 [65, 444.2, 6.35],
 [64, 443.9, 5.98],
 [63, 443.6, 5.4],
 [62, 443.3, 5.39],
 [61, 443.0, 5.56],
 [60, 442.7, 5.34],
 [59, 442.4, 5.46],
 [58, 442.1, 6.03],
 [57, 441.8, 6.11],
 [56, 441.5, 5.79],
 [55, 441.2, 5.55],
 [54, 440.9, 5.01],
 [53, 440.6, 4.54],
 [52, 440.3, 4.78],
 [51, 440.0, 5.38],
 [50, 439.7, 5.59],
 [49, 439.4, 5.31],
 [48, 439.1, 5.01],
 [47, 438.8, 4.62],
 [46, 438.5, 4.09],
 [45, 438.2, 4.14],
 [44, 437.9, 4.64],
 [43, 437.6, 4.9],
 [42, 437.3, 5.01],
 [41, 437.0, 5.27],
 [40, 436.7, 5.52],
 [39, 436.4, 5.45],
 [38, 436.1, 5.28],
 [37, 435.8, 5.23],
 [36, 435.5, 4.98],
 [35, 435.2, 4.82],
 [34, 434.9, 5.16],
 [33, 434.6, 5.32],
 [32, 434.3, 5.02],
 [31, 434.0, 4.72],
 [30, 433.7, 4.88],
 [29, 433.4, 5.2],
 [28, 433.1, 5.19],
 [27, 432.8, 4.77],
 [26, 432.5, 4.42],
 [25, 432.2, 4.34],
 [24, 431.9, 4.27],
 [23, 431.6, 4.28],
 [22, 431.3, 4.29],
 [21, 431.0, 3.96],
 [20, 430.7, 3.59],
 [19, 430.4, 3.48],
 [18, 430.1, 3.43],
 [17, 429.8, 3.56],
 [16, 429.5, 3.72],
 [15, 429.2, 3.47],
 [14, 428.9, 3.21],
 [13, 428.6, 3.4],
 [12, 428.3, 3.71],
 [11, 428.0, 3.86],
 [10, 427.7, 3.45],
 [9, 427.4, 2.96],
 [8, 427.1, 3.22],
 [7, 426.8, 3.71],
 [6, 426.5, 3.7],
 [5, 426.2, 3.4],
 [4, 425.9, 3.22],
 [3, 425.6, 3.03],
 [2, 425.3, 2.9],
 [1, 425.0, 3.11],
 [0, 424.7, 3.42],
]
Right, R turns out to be 1.54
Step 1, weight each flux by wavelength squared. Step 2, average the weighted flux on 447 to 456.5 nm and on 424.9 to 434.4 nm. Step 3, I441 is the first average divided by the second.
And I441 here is 2.15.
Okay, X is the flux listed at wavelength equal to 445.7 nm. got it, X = 4.68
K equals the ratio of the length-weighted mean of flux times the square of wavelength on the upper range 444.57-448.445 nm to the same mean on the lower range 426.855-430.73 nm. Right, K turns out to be 2.0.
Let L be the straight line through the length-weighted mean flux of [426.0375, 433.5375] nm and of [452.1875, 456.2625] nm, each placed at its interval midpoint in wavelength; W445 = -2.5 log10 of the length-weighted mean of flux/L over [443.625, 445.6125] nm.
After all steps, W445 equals 0.01 mag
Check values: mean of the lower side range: 3.86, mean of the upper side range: 7.55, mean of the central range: 6.02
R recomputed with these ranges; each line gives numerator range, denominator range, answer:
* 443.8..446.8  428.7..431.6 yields 1.72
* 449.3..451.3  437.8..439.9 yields 1.68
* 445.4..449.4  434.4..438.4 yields 1.36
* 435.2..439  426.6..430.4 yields 1.47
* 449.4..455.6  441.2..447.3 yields 1.33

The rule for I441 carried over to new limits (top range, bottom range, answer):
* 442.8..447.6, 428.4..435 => 1.49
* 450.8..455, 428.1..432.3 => 2.17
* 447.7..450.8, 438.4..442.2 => 1.46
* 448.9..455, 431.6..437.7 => 1.61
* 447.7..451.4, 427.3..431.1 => 2.31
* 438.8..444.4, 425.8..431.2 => 1.65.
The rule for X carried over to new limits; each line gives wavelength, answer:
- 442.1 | 6.03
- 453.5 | 6.45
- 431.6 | 4.28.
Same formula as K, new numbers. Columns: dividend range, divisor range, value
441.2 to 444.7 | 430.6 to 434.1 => 1.36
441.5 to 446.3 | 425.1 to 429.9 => 1.81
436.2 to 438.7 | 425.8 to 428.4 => 1.47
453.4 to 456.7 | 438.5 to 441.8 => 1.67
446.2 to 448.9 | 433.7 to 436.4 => 1.44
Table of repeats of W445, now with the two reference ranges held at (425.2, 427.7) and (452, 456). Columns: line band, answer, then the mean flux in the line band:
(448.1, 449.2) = -0.080 mag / 7.16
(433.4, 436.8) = -0.118 mag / 5.12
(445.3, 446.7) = 0.161 mag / 5.39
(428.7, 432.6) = 0.027 mag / 3.83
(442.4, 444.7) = 0.017 mag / 5.79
